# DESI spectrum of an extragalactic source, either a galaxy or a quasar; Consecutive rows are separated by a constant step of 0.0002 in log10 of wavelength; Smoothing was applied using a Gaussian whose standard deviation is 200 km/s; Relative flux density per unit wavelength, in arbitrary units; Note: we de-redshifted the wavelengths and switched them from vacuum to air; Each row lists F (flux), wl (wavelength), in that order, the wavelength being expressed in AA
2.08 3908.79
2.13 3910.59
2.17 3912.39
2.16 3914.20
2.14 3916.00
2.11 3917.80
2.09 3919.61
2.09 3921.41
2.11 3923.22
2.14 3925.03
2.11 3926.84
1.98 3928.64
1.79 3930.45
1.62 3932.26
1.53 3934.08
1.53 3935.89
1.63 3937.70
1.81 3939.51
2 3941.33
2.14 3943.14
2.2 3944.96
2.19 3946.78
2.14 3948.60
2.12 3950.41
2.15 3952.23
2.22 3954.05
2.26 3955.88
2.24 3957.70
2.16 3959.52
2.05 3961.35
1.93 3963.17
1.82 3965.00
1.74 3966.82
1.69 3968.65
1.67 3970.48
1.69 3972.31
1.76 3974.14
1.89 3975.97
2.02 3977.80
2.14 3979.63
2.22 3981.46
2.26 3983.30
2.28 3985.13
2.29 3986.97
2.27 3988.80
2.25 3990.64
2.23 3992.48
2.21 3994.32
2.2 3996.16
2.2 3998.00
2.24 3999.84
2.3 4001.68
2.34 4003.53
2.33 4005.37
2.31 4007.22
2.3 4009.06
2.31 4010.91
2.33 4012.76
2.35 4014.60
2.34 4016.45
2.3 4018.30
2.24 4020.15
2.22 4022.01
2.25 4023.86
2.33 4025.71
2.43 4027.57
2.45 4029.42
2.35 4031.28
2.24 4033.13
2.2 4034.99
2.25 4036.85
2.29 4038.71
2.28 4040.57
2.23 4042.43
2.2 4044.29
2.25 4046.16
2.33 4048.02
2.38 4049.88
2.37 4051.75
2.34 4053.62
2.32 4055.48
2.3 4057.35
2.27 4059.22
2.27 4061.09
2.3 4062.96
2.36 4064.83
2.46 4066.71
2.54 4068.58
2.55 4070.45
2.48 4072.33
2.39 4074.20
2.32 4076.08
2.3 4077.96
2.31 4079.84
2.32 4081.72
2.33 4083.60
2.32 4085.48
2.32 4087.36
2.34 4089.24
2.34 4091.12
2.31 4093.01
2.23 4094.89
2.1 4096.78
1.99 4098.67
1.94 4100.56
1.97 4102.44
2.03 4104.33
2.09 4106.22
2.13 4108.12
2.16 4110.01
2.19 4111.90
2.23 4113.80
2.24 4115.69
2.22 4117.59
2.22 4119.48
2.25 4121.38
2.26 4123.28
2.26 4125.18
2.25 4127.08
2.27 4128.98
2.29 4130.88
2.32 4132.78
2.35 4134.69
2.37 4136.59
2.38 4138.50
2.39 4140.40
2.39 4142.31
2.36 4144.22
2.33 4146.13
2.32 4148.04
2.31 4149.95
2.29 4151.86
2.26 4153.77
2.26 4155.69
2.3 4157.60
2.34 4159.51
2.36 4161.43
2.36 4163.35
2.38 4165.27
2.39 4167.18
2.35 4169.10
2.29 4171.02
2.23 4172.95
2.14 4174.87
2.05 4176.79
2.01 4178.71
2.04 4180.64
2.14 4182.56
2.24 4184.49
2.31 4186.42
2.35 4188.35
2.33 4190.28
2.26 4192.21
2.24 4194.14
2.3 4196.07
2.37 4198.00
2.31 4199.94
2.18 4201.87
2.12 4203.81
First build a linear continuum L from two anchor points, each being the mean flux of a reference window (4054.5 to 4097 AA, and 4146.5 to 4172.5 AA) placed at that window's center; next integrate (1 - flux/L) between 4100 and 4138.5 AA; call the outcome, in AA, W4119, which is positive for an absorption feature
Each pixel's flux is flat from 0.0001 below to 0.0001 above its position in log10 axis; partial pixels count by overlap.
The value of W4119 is 2.0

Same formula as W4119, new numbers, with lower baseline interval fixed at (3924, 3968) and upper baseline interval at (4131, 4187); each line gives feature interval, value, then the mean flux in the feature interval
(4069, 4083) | -1.4 AA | 2.39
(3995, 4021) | -2.8 AA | 2.29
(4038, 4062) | -1.9 AA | 2.29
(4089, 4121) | 0.7 AA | 2.16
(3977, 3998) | -1.8 AA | 2.22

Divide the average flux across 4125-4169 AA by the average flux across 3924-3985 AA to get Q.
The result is 1.18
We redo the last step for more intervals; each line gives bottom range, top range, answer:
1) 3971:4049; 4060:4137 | 1.01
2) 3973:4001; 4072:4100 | 1.06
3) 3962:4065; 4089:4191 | 1.02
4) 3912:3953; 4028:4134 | 1.14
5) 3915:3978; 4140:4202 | 1.16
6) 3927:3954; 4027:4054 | 1.19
